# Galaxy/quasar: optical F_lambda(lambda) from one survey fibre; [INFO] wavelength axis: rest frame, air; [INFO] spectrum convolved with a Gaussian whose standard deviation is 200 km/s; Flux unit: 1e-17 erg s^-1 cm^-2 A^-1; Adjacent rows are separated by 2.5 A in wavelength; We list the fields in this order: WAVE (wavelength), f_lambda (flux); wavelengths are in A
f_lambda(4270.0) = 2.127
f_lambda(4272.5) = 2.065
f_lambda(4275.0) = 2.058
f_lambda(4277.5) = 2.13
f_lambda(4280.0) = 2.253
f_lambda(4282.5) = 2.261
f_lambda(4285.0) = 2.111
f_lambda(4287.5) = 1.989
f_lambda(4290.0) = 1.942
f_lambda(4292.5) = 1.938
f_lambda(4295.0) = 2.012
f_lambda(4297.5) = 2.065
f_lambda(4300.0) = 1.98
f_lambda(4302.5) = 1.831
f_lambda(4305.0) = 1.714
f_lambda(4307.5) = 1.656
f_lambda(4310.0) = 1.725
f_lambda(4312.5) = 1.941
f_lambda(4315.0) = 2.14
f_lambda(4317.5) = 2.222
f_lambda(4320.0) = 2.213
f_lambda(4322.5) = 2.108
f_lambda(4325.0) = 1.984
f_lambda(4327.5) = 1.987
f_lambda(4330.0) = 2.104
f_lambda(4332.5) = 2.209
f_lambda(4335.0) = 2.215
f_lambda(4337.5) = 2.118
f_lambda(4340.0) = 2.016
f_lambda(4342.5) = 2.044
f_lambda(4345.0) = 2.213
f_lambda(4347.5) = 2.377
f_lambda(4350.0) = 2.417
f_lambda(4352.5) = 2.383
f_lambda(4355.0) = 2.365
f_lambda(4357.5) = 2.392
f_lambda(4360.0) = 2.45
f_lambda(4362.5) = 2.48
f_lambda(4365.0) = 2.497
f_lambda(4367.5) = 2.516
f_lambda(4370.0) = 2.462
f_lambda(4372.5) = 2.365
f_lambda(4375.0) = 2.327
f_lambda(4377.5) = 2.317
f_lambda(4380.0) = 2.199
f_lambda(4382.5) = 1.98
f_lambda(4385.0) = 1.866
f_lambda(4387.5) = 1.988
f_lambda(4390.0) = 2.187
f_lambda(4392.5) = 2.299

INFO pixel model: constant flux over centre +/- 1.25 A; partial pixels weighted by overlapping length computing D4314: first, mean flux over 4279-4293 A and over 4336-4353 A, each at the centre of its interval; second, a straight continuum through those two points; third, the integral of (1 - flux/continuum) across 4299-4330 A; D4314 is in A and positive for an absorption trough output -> 2.70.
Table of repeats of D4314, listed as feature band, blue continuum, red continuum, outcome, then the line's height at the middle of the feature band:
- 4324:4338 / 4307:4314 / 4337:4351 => -0.4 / 2.04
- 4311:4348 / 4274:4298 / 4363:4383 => 1.6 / 2.21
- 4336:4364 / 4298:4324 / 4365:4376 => -0.4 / 2.27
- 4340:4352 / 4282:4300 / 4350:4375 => 0.5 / 2.34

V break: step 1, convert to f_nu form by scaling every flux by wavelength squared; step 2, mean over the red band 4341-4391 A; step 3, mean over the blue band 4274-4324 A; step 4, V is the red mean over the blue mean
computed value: 1.2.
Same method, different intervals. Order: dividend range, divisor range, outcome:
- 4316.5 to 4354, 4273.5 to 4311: 1.12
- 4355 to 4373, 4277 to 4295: 1.22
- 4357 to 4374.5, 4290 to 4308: 1.33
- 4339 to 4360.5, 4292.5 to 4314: 1.25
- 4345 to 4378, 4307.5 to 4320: 1.23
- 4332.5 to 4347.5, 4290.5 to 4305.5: 1.13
